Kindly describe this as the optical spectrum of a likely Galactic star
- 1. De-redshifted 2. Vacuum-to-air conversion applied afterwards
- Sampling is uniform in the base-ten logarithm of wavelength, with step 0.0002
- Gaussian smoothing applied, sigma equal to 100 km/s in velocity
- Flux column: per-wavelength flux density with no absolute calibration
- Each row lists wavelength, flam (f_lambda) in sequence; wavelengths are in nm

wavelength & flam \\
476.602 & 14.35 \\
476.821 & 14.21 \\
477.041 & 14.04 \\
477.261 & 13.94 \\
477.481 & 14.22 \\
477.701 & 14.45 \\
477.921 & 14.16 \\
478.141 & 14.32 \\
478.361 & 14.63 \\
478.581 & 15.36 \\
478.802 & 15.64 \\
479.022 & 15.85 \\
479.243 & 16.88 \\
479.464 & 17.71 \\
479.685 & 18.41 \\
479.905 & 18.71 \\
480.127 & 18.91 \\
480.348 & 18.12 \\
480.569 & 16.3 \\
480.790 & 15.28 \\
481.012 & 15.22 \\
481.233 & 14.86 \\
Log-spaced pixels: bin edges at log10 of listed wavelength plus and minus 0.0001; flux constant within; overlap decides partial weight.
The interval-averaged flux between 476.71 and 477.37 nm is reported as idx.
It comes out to 14.1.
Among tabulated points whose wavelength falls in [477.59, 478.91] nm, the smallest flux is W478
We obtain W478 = 14.16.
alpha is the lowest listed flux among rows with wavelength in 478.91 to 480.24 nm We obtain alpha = 15.85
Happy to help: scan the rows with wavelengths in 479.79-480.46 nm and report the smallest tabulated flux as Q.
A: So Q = 18.12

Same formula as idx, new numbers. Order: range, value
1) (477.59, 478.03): 14.3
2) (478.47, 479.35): 15.9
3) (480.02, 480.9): 17.2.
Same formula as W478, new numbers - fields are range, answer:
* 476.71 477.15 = 14.04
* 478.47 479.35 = 15.36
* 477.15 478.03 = 13.94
